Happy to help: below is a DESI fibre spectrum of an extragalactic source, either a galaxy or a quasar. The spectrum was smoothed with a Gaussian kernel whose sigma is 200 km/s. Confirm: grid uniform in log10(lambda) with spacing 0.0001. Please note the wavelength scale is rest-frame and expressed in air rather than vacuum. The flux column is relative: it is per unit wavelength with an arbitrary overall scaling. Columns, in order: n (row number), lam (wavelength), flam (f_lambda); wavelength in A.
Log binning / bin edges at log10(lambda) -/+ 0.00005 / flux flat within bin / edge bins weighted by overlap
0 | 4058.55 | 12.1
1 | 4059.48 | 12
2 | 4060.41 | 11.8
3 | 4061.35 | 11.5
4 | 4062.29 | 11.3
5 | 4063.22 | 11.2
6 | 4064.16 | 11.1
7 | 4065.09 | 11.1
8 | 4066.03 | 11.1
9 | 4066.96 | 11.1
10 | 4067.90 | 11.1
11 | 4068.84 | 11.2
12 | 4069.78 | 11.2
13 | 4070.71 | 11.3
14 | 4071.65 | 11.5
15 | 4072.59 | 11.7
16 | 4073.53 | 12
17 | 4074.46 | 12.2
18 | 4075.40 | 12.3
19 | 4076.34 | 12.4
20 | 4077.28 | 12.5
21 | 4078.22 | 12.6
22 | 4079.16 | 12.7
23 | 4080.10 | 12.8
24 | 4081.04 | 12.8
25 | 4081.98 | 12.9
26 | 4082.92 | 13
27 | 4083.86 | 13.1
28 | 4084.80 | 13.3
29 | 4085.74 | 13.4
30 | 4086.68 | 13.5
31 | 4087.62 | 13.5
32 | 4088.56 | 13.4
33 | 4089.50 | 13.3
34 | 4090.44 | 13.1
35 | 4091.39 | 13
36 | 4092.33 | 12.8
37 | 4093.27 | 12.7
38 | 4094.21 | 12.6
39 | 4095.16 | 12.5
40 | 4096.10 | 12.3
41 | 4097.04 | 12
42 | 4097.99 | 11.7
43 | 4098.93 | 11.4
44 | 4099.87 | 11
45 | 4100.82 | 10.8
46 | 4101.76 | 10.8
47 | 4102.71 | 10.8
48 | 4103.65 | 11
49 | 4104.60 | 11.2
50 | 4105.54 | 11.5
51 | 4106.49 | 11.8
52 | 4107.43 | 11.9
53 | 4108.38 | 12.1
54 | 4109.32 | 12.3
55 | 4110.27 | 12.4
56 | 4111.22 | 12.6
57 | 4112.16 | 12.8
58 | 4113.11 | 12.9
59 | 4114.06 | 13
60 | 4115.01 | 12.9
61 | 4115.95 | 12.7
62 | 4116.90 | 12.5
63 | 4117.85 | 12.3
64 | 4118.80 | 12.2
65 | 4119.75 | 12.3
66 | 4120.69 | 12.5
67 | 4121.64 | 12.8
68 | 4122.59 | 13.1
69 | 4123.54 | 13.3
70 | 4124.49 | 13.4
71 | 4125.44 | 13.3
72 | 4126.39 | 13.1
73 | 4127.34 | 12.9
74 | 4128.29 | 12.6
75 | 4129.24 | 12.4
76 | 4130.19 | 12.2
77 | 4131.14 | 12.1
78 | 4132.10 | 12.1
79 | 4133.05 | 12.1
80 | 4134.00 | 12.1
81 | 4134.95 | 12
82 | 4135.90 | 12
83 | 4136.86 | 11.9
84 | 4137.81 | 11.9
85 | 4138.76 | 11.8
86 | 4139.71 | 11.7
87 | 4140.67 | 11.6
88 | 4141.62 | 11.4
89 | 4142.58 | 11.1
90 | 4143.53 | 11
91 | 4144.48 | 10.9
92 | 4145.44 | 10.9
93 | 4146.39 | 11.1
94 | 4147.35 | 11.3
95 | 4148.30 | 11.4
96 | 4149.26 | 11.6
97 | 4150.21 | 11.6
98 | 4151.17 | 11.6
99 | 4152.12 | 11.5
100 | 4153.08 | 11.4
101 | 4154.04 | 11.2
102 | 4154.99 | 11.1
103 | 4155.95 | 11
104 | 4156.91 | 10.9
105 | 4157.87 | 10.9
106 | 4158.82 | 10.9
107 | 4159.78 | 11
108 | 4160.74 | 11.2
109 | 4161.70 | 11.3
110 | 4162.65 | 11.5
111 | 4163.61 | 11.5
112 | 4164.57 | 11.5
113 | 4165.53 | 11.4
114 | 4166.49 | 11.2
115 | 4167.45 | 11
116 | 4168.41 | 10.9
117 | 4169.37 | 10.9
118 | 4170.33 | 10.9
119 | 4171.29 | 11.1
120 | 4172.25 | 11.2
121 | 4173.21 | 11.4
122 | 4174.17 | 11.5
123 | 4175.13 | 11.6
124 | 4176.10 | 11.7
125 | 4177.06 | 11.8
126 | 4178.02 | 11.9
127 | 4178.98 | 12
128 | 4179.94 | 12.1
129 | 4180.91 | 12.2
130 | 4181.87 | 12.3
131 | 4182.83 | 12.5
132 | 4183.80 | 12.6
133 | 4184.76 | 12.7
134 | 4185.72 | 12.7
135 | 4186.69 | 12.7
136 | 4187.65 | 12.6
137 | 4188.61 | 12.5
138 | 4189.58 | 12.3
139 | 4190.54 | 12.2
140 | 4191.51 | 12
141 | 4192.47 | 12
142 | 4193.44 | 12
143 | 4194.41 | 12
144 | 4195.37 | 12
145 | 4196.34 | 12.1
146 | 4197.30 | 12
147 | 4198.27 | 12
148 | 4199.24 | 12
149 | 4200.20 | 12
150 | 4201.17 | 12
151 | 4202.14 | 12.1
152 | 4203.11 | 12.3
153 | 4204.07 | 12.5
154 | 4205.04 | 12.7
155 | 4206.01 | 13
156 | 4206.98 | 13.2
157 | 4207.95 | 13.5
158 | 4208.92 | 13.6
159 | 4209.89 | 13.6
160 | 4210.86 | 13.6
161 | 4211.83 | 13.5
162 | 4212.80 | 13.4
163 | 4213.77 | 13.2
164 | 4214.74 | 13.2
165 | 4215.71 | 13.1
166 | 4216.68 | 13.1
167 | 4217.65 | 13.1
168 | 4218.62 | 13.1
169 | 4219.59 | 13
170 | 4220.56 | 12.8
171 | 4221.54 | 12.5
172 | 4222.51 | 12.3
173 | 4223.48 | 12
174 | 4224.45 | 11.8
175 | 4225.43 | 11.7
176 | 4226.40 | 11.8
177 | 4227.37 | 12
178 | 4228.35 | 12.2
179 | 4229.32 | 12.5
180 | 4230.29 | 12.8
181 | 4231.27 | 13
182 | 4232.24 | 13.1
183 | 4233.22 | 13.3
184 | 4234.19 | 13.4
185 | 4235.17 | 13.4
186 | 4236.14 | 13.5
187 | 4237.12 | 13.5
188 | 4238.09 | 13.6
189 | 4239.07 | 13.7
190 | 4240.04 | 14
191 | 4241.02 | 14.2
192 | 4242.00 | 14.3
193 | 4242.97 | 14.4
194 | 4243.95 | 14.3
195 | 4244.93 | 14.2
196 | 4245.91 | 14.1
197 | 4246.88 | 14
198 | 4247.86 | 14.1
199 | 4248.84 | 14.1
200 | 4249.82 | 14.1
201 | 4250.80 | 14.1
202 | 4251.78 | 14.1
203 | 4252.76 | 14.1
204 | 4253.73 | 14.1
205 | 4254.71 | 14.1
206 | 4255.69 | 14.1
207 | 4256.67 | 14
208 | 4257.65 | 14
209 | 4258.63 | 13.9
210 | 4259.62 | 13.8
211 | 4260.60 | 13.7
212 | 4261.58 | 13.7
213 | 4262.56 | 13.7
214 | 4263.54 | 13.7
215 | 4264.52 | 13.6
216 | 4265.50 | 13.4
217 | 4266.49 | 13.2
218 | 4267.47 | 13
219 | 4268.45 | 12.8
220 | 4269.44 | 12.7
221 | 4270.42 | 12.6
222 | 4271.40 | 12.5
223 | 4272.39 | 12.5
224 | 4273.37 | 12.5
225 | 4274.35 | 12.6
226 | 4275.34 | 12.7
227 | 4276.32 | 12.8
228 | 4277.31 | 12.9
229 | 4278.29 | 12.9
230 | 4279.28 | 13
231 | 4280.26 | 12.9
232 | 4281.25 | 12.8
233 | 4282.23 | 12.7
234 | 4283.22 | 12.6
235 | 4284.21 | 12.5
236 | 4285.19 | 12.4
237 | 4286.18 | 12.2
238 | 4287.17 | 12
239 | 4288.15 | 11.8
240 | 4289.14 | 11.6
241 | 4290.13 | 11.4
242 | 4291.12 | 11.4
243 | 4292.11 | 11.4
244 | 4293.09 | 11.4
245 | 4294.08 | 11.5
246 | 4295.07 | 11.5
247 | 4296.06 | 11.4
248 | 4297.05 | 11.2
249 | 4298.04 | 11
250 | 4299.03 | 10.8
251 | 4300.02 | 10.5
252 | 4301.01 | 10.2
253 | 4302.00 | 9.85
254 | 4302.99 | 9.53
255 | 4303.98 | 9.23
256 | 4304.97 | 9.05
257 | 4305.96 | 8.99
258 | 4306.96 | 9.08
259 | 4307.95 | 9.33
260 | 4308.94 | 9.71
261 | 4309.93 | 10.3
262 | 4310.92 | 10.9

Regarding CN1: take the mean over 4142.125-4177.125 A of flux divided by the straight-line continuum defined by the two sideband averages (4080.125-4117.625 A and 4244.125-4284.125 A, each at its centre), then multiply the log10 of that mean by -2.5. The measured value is 0.14 mag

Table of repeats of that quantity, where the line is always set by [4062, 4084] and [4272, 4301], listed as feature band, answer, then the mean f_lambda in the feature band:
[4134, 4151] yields 0.04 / 11.5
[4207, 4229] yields -0.07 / 12.8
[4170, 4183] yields 0.02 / 11.7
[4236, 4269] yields -0.16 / 13.9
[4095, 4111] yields 0.03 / 11.6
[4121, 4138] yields -0.05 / 12.5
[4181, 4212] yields -0.05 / 12.5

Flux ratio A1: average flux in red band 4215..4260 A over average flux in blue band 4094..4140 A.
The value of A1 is 1.10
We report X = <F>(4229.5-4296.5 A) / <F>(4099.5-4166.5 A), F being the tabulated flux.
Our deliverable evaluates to 1.11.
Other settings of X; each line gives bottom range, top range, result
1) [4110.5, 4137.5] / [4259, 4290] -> 1.02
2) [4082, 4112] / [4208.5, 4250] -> 1.08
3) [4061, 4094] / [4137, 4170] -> 0.92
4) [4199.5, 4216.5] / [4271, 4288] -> 0.97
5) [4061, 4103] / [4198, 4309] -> 1.04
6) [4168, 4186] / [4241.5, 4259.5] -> 1.20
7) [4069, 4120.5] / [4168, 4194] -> 0.97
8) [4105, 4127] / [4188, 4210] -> 0.98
